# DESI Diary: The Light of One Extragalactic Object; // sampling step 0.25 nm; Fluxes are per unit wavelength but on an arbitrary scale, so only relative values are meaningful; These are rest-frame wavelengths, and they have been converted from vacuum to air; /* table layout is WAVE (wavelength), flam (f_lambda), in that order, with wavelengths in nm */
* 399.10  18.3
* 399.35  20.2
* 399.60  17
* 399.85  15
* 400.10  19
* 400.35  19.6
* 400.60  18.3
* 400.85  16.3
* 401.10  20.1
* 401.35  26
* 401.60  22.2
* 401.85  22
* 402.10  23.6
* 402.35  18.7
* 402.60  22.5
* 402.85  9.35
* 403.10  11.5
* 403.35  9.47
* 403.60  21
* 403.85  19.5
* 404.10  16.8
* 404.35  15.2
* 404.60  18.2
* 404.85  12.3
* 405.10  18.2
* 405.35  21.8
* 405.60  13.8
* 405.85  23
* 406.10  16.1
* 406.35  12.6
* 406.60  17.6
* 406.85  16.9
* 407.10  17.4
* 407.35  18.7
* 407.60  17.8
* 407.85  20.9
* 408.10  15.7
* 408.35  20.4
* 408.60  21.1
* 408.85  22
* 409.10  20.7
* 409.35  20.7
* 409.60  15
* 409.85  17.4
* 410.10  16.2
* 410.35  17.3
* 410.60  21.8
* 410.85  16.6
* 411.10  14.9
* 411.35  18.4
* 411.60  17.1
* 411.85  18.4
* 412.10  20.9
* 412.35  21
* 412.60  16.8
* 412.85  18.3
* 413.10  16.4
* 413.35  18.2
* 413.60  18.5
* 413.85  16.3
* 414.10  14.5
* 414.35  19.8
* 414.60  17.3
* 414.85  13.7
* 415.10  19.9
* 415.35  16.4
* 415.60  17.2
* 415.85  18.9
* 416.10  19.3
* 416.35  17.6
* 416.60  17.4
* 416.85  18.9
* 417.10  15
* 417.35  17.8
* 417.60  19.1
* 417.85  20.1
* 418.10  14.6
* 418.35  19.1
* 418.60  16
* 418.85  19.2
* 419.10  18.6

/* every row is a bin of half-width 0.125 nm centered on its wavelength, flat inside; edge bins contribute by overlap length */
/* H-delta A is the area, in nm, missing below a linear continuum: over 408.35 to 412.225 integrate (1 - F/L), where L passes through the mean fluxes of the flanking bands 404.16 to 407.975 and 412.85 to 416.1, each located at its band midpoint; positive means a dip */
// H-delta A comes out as -0.28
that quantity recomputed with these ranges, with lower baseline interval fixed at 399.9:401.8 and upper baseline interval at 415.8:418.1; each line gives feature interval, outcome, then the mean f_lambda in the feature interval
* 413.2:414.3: 0.08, 17.1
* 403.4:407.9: 0.46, 17.5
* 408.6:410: -0.02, 19.3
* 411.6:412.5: -0.05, 19.6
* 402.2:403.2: 0.20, 15.8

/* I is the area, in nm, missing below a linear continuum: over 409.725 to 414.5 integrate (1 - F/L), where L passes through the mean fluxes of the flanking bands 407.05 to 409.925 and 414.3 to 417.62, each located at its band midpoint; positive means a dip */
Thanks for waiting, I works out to 0.140 nm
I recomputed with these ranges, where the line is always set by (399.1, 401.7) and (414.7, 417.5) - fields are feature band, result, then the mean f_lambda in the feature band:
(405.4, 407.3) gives 0.16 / 17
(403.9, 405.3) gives 0.16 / 16.6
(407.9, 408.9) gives -0.07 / 19.7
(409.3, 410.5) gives 0.07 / 17.2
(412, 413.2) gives -0.05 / 18.7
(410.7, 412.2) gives 0.02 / 17.7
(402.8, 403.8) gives 0.28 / 13.6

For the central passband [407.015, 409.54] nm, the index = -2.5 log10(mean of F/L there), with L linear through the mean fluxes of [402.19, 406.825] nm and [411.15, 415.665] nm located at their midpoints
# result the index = -0.14 mag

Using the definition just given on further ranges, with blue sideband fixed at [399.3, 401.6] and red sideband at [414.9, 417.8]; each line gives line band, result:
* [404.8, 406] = 0.04 mag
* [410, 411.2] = 0.06 mag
